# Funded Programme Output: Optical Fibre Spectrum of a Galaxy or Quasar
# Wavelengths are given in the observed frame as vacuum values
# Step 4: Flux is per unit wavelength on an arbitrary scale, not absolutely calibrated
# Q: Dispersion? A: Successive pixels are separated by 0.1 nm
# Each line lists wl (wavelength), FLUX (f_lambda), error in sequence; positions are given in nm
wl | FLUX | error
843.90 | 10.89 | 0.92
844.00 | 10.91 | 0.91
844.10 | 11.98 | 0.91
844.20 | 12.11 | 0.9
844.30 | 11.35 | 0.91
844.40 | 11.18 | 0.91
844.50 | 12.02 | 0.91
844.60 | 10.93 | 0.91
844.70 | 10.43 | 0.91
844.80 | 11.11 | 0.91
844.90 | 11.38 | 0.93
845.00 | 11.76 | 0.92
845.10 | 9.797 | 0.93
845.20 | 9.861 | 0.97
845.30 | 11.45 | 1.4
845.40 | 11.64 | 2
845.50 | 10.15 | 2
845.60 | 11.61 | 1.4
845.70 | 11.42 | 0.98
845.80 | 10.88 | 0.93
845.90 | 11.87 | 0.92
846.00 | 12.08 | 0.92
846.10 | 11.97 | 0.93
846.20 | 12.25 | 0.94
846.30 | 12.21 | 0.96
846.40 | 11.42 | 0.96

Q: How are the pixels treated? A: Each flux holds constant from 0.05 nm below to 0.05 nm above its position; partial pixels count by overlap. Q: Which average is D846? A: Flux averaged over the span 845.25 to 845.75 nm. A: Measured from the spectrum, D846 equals 11.3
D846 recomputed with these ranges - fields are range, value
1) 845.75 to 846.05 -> 11.6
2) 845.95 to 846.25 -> 12.1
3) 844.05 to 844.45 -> 11.7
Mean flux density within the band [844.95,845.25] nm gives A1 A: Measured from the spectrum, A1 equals 10.5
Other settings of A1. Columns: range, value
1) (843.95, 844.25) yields 11.7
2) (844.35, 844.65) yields 11.4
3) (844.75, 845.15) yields 11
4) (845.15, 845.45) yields 11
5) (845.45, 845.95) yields 11.2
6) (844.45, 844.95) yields 11.2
